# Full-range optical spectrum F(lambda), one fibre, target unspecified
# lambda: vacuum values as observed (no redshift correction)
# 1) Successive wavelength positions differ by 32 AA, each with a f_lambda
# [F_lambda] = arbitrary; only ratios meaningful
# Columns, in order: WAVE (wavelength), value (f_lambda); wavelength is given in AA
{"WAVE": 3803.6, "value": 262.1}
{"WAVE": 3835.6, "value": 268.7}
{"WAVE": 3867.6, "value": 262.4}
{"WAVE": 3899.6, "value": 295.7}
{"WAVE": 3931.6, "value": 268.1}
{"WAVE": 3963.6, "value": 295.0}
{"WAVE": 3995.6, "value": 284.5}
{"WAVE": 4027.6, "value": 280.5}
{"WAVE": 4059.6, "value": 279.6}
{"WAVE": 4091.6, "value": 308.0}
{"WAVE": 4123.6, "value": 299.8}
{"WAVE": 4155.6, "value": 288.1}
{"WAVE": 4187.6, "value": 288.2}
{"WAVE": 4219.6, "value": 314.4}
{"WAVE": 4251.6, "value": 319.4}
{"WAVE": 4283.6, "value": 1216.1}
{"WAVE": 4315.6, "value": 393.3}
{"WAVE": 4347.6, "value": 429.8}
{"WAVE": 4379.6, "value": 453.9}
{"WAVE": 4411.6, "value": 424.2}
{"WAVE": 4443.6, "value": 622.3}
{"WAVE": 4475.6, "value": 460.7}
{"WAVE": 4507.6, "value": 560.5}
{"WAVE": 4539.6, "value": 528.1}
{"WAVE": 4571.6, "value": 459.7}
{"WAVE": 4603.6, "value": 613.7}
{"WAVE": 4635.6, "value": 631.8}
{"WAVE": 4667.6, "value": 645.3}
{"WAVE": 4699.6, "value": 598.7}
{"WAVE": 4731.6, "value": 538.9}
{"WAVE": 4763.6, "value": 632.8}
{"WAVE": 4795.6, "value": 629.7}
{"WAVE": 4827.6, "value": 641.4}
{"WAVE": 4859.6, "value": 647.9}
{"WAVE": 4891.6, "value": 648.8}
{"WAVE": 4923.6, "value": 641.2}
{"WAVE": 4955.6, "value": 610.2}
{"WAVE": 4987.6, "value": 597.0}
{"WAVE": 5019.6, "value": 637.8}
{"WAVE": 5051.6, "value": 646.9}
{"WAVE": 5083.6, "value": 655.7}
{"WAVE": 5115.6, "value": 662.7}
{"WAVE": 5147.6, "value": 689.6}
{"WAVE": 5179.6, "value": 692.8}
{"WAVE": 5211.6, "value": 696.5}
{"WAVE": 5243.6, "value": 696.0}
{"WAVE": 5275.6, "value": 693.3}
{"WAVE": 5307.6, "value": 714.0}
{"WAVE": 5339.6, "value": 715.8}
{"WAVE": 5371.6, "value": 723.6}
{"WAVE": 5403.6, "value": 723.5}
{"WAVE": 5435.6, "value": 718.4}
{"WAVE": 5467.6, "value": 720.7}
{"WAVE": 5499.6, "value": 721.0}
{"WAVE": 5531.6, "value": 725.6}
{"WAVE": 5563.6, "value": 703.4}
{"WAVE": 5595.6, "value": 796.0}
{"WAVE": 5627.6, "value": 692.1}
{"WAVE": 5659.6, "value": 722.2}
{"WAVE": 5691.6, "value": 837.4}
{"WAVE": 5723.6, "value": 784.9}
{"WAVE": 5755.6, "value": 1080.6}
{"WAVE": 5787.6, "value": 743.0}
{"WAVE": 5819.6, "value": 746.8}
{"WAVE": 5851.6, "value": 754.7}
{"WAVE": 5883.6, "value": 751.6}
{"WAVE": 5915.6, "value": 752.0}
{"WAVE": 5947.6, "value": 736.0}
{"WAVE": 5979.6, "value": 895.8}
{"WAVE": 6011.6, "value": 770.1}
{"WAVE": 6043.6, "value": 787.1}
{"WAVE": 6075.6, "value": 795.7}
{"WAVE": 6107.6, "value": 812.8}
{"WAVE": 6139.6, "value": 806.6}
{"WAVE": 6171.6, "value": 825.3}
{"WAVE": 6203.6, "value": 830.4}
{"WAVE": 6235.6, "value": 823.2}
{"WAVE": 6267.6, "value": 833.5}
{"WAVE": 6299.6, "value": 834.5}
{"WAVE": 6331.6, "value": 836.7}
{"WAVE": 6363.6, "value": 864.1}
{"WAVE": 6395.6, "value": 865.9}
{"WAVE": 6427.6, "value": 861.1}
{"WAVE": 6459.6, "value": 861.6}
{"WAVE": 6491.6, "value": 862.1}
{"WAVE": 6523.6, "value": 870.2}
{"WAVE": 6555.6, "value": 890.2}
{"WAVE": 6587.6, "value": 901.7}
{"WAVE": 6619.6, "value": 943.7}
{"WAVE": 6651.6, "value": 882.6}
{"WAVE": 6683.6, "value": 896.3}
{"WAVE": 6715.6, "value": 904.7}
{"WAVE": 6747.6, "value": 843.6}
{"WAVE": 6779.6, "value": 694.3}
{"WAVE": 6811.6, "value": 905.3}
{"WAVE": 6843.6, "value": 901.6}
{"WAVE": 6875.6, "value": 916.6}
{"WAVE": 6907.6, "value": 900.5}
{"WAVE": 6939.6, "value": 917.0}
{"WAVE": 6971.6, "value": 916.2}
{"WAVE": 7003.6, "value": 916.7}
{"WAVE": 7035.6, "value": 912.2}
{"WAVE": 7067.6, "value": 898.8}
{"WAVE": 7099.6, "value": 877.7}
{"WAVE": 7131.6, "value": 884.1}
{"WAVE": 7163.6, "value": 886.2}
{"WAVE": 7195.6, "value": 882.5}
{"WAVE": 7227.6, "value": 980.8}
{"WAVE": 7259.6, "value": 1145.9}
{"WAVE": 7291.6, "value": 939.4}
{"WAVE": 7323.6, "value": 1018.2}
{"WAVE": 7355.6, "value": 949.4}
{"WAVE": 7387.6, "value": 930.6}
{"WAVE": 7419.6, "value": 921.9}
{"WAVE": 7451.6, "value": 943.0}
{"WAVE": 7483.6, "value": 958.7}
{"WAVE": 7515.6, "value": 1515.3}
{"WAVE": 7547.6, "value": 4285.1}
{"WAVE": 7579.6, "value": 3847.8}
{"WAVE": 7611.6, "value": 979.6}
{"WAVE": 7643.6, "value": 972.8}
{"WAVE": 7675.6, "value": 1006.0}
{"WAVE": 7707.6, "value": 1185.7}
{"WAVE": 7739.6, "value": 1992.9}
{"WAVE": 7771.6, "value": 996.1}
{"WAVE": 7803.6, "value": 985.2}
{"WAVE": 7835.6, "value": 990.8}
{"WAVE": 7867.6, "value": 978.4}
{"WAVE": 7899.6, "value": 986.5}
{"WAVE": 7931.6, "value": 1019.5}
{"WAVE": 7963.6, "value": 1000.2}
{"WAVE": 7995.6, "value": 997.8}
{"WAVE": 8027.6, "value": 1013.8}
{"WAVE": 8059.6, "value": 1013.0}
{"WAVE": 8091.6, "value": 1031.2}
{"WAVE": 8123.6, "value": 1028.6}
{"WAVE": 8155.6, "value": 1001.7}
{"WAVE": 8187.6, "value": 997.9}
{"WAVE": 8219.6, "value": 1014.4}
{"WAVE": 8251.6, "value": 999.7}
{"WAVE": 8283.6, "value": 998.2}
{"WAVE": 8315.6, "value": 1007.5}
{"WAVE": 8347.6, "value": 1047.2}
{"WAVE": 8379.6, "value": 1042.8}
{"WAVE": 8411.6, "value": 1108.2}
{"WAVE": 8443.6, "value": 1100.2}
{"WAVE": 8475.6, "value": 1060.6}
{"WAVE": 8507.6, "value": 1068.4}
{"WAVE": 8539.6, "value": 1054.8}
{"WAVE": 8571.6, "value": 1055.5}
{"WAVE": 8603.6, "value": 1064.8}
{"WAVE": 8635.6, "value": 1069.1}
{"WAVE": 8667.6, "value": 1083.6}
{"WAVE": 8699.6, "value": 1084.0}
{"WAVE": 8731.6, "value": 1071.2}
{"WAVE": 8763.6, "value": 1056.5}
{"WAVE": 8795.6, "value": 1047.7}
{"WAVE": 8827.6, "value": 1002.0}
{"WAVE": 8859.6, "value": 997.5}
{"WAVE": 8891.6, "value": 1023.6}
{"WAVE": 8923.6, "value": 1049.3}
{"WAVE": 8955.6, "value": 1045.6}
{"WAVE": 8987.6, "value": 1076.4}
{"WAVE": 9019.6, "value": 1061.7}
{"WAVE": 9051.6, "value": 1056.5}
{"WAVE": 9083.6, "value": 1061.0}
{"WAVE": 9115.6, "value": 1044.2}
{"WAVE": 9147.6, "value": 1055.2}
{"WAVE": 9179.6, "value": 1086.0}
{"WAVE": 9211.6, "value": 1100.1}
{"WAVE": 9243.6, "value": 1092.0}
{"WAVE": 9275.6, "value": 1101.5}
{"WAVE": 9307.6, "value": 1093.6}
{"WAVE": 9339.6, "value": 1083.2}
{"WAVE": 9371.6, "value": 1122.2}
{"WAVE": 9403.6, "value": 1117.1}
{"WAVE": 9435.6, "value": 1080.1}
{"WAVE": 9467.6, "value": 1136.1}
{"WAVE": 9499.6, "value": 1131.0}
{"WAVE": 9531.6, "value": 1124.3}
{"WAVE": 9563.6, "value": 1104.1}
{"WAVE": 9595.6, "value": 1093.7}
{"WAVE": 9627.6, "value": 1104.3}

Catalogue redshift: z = 0.150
